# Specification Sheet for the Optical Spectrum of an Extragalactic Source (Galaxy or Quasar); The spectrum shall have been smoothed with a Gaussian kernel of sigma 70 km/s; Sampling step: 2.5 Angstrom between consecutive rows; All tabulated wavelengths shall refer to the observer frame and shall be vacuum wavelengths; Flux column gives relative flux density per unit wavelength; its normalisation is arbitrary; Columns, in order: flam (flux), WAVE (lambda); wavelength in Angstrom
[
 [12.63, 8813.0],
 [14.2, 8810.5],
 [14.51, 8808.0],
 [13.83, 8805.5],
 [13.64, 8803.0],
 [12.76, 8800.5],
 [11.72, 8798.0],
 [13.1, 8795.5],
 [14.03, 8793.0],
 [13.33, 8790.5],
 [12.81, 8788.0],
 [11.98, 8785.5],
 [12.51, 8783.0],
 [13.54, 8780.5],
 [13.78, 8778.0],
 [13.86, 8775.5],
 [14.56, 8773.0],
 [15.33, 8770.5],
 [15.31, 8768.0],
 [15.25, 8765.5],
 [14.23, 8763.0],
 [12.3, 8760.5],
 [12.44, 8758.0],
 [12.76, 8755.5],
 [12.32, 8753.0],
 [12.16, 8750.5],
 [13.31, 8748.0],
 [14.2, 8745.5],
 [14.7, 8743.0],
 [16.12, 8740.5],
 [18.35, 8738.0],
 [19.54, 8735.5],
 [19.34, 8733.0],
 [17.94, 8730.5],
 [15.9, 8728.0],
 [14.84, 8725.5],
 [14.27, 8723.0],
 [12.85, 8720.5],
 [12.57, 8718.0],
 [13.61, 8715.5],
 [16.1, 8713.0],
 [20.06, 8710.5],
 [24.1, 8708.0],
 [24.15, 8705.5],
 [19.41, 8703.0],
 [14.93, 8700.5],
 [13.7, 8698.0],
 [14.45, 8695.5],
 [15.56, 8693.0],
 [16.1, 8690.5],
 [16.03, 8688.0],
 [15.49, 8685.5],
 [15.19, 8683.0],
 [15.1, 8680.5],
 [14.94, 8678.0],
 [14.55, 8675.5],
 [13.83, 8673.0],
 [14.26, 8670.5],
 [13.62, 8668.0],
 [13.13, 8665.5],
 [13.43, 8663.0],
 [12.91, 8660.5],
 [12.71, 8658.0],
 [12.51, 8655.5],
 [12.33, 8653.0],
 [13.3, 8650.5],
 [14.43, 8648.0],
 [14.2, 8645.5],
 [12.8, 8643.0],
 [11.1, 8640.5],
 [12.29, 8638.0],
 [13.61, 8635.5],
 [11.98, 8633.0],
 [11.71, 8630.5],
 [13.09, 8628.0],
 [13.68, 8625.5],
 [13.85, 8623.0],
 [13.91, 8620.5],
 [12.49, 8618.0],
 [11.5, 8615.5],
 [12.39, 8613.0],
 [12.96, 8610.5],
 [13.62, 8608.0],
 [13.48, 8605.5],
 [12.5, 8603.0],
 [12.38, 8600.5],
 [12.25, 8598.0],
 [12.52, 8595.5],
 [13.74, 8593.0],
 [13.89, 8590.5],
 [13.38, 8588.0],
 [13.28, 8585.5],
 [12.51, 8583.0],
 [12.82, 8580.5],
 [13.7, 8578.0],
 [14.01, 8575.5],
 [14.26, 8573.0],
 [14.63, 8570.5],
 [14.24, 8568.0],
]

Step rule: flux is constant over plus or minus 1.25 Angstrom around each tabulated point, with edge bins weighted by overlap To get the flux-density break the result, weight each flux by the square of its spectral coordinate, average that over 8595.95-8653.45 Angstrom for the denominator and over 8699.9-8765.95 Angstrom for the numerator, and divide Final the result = 1.3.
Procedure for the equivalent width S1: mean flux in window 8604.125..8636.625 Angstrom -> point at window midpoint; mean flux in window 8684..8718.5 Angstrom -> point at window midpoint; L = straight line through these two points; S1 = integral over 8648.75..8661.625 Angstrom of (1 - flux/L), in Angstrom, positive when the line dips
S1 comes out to 1.6 Angstrom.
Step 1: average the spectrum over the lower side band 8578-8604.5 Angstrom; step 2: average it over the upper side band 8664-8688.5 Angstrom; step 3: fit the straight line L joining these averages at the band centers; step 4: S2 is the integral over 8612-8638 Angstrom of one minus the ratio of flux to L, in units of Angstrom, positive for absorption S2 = 1.5 Angstrom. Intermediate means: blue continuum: 13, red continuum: 14.6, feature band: 12.8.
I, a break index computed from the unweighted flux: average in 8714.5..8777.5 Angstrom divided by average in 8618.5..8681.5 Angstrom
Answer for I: 1.11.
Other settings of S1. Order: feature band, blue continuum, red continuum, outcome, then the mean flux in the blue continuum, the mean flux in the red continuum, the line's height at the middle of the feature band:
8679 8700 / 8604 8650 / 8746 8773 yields -3.06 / 13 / 13.6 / 13.3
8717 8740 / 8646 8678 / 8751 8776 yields -4.25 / 13.5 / 13.8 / 13.7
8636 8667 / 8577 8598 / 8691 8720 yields 4.67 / 13.2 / 17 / 15.3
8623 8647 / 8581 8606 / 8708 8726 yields 1.80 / 13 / 15.5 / 13.8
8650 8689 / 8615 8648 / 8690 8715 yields 3.93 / 12.9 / 17.8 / 15.5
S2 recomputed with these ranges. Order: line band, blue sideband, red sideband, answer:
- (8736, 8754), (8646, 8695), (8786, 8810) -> -1.4 Angstrom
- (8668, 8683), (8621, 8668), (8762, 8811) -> -1.6 Angstrom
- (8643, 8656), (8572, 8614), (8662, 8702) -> 0.7 Angstrom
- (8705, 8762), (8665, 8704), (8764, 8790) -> -5.0 Angstrom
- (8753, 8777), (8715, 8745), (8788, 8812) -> 1.2 Angstrom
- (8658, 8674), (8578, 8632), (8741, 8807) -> -0.4 Angstrom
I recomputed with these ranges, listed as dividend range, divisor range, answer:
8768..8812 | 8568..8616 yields 1.03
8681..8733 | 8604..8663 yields 1.27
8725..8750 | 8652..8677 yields 1.22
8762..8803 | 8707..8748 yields 0.83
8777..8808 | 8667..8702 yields 0.88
